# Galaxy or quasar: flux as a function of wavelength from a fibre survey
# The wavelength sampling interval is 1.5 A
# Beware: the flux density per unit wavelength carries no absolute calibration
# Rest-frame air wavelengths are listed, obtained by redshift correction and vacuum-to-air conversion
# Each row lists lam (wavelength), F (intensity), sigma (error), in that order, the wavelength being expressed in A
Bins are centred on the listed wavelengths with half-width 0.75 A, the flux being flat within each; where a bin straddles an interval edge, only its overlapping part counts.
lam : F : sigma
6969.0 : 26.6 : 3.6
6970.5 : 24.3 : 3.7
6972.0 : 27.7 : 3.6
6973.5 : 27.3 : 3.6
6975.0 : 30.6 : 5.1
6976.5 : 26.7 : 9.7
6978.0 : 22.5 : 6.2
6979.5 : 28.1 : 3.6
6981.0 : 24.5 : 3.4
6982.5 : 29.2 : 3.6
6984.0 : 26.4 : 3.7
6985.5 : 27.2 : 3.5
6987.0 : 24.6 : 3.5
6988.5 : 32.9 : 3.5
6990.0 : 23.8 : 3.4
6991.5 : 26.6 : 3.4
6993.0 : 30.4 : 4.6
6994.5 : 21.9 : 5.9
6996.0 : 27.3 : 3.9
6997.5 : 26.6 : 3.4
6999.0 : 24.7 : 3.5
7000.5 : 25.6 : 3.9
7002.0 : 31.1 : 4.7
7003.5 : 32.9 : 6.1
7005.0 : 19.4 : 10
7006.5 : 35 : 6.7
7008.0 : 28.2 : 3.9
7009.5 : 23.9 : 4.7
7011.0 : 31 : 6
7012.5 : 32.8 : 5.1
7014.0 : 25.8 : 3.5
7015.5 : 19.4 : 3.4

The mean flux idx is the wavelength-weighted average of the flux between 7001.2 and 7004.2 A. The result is 31.9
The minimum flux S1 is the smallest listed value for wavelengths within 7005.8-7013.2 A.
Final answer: 23.9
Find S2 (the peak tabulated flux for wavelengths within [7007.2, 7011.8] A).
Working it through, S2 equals 31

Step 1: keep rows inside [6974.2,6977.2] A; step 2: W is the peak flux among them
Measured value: 30.6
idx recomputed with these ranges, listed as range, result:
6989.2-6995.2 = 25.8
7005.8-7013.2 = 30.1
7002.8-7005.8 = 26.2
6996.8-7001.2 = 25.6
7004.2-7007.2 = 27.2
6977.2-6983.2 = 26.1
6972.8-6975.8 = 28.9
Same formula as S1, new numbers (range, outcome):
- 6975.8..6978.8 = 22.5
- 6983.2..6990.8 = 23.8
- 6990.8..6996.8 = 21.9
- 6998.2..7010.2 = 19.4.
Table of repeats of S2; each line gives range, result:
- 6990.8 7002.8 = 31.1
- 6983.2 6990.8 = 32.9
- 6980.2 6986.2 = 29.2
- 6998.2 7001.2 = 25.6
